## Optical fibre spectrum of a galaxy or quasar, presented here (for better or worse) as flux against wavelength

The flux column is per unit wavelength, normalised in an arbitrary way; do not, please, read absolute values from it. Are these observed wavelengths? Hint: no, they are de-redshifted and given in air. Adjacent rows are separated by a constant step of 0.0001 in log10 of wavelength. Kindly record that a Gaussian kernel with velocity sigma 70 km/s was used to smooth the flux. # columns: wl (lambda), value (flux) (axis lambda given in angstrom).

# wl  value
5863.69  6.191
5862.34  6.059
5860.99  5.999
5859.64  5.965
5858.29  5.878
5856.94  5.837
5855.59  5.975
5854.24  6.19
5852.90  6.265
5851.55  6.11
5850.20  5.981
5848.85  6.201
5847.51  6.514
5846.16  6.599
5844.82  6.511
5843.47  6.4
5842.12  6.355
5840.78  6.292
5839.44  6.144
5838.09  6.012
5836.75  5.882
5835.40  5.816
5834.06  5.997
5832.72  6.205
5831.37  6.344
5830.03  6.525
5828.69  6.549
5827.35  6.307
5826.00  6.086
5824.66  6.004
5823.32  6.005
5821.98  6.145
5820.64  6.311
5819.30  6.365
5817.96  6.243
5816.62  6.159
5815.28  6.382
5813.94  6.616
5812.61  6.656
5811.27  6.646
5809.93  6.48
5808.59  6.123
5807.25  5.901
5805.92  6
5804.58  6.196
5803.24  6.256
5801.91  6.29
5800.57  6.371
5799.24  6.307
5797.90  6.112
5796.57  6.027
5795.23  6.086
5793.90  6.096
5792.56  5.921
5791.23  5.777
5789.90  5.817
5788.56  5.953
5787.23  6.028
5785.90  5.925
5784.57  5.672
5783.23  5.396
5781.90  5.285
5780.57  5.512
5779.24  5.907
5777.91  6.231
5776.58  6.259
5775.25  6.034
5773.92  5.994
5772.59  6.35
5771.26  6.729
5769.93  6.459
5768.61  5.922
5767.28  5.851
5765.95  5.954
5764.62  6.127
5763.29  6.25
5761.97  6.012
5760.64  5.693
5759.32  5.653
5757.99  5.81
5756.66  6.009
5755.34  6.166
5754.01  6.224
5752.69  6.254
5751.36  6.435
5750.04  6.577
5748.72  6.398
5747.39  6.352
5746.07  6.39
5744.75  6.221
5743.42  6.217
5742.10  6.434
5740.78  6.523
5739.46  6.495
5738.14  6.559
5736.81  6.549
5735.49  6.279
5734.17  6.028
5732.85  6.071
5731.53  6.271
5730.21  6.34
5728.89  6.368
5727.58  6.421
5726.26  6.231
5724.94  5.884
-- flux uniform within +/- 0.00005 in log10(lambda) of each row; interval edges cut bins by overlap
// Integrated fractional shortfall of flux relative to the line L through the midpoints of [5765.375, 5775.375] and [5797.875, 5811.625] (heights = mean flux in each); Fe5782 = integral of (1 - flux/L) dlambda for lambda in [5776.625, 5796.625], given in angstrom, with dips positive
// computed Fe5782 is 1.1 angstrom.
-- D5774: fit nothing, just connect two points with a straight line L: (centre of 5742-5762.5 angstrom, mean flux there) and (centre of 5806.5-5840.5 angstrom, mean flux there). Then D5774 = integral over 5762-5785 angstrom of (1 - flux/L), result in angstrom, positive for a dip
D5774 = 0.7 angstrom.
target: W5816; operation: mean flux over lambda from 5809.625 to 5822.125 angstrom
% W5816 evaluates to 6.41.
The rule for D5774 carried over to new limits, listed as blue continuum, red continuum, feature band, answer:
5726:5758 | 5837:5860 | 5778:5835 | 1.1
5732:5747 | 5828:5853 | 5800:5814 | -0.1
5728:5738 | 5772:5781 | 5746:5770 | 0.1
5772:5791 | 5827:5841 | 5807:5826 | -0.7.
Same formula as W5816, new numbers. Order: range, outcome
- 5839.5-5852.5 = 6.32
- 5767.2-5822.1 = 6.12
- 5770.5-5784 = 5.97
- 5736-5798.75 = 6.1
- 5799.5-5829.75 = 6.28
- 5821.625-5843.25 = 6.17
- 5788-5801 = 6.04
